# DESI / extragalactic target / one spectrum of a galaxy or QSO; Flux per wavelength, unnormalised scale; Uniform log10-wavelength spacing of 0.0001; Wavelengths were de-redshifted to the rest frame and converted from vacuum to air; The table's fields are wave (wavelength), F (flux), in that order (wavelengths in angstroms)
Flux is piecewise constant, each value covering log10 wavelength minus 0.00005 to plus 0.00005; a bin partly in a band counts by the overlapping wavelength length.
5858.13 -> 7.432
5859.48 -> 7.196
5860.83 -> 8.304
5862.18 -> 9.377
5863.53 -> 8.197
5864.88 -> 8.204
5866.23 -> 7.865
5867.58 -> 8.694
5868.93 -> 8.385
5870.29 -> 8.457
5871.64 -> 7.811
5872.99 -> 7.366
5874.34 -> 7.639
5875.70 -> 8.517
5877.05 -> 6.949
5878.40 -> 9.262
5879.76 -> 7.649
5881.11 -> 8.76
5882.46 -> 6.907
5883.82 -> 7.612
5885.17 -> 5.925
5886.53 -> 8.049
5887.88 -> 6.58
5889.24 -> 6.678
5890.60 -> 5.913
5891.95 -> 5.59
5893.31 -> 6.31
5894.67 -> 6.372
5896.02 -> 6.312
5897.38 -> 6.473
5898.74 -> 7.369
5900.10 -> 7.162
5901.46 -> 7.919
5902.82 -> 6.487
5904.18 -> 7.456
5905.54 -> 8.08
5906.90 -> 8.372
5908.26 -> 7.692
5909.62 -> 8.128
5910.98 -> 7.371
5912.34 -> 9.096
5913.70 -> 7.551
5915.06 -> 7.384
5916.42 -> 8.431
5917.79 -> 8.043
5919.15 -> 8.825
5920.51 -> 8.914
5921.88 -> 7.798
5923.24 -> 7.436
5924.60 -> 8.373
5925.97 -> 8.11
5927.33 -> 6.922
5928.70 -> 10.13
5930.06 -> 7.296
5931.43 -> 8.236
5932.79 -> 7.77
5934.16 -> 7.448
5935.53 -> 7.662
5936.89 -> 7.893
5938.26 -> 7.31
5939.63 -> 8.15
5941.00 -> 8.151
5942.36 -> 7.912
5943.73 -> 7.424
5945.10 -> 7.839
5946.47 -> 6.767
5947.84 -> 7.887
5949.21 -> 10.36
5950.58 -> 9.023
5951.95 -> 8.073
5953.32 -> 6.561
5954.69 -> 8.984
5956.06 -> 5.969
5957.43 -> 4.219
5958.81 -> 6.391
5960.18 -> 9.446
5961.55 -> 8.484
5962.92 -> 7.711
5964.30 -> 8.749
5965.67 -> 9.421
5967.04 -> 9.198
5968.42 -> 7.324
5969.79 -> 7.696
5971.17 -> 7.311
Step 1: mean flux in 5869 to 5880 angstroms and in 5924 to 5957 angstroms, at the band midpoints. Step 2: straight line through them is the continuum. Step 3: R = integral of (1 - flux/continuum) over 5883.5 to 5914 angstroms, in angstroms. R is 3.1 angstroms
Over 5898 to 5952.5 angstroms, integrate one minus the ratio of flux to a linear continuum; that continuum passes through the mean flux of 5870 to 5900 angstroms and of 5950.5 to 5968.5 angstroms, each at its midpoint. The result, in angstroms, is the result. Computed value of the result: -3.2 angstroms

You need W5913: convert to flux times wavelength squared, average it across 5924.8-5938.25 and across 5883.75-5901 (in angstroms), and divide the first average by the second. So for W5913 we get 1.21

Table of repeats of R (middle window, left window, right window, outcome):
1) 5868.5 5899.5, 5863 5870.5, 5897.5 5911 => 2.8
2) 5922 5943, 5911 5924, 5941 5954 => 0.4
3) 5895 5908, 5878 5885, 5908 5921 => 1.2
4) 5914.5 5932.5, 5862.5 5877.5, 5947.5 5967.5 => -0.2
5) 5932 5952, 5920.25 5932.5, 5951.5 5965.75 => -0.4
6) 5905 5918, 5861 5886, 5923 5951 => 0.0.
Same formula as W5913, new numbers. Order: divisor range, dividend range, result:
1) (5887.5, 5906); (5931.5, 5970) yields 1.19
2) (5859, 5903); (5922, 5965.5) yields 1.07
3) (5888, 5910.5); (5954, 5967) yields 1.13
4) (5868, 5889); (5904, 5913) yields 1.06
